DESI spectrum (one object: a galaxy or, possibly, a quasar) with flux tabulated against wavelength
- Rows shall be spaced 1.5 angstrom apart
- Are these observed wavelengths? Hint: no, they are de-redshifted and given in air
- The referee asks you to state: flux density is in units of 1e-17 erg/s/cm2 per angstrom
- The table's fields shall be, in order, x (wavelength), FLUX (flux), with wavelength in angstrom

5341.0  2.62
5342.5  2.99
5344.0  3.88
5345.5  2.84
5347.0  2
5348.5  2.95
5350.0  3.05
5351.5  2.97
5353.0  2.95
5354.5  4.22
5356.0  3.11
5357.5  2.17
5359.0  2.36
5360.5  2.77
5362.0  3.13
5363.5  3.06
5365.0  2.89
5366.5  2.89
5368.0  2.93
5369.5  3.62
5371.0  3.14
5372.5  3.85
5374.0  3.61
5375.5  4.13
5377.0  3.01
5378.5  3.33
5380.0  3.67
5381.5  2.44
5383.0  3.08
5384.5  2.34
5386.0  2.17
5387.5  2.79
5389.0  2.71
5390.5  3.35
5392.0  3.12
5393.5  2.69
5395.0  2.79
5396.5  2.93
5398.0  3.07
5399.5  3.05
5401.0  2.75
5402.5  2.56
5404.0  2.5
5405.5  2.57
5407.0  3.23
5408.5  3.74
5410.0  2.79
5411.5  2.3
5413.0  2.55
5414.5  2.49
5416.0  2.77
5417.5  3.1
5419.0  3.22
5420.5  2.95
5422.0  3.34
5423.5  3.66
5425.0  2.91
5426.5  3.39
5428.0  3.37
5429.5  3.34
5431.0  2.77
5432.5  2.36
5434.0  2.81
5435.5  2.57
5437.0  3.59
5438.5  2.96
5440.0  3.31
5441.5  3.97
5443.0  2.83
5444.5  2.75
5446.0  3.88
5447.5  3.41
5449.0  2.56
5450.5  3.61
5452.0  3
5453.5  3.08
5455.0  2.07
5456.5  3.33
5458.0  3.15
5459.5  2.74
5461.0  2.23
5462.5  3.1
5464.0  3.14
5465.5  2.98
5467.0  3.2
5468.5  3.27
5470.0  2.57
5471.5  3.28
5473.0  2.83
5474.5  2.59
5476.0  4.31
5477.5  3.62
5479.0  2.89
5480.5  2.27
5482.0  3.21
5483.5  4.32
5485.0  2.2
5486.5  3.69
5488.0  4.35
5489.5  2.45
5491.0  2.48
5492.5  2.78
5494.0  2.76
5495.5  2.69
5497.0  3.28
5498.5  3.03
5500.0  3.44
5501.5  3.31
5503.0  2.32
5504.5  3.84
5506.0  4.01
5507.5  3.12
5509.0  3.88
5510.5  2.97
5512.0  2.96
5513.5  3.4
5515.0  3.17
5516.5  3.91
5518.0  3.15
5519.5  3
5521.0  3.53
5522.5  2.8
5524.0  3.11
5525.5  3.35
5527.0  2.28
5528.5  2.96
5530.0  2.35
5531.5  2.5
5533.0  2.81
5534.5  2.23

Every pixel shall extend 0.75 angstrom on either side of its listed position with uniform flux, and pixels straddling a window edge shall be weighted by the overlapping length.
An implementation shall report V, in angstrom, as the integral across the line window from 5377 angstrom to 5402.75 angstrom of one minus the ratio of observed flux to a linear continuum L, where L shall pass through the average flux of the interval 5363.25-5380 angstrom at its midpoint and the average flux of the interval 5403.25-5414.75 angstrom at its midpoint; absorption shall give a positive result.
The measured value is 1.5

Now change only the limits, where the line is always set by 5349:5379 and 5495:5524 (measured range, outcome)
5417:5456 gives 1.2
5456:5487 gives 1.4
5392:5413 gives 2.2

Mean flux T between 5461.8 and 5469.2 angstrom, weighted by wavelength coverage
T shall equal 3.14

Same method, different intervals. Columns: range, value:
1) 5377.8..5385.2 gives 2.97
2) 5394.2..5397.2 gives 2.86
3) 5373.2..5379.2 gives 3.52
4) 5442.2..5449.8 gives 3.1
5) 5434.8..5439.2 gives 3.05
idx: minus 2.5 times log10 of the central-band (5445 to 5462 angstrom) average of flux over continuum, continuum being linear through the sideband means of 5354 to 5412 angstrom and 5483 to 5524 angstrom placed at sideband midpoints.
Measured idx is 0.04 mag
